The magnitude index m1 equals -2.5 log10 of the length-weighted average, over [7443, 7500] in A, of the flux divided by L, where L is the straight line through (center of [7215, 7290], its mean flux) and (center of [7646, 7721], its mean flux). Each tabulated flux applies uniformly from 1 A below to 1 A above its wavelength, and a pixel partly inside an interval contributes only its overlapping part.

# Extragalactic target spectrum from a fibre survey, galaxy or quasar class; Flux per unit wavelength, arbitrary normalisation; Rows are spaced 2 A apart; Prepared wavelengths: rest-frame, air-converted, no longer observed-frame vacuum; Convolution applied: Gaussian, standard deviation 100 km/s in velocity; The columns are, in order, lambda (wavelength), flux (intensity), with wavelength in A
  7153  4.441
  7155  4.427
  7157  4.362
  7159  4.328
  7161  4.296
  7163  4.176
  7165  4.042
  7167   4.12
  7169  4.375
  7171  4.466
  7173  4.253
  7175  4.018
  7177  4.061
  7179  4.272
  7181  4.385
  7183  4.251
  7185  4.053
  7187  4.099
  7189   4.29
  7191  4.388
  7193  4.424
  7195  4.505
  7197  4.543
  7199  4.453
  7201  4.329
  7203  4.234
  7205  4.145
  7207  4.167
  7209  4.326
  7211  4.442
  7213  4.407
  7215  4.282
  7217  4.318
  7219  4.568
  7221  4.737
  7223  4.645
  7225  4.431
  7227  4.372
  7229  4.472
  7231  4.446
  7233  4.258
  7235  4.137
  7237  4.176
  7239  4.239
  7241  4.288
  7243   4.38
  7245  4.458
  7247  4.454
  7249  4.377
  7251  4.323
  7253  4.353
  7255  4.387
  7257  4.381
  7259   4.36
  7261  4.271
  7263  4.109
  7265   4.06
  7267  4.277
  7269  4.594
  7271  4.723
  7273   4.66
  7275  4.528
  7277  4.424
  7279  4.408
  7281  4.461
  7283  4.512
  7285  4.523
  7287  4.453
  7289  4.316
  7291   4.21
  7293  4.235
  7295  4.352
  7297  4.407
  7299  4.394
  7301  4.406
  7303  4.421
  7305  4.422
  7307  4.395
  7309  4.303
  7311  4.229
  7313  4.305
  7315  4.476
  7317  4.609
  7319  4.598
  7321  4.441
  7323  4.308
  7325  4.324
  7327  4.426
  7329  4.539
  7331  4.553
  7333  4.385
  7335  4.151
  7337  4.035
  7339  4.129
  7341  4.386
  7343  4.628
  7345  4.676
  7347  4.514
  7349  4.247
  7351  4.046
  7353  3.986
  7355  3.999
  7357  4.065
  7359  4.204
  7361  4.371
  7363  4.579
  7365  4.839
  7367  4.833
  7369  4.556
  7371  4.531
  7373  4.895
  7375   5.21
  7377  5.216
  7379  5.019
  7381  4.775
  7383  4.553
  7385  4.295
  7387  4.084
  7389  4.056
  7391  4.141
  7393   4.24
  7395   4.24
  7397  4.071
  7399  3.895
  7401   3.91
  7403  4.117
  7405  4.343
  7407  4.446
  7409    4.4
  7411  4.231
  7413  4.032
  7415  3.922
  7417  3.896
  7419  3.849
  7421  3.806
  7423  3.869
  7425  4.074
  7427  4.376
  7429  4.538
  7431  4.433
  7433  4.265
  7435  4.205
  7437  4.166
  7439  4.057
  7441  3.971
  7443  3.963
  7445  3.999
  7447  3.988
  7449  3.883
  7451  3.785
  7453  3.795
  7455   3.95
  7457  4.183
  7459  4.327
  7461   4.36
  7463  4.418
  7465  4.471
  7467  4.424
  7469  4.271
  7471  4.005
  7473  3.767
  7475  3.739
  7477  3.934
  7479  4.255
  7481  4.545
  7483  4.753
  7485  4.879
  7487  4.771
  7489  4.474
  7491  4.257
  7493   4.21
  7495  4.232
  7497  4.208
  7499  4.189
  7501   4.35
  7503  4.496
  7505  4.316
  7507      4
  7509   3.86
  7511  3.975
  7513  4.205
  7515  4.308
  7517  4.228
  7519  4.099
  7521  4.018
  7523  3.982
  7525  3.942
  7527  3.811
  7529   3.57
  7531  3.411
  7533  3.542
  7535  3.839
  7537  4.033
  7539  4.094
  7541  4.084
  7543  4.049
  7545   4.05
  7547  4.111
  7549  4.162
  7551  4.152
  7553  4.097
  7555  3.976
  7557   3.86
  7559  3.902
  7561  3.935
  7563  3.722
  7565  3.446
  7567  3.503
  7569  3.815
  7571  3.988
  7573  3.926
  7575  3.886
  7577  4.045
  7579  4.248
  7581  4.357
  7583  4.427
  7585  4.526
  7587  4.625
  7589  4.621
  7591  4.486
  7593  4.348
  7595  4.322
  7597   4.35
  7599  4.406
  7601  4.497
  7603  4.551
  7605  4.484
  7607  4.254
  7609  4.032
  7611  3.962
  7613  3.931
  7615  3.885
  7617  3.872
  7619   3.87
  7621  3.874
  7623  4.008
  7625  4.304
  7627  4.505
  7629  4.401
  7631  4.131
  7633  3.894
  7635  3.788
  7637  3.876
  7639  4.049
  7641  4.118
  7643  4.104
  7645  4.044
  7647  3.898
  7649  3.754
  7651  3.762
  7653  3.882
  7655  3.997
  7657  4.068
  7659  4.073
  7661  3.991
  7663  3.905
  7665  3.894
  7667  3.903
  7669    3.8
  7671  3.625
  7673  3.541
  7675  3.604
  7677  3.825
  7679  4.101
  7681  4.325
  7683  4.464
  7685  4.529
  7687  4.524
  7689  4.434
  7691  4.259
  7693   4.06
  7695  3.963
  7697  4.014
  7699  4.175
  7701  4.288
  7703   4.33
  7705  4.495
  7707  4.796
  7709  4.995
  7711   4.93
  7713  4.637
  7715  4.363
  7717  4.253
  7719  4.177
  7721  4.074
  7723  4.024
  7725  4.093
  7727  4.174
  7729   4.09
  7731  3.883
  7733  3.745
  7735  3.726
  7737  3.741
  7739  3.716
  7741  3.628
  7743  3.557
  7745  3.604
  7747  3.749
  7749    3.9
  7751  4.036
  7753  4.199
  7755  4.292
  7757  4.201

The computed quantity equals 0.02 mag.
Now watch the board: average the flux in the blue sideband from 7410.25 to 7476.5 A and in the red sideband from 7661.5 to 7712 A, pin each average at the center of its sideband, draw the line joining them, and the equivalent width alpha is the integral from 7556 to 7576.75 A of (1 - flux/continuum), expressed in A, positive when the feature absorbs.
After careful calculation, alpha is 1.7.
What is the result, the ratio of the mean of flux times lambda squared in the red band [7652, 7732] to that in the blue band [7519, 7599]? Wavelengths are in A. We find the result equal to 1.1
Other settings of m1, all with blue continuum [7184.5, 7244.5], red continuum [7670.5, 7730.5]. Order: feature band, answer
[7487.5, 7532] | 0.05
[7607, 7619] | 0.08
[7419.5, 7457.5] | 0.06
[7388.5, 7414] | 0.04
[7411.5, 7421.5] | 0.10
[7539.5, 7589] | 0.06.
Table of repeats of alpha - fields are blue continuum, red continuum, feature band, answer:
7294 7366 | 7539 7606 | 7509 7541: 1.93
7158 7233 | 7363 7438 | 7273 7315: -0.61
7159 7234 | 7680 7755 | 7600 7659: 1.80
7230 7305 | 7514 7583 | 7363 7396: -3.03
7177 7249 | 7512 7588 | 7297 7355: -1.79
